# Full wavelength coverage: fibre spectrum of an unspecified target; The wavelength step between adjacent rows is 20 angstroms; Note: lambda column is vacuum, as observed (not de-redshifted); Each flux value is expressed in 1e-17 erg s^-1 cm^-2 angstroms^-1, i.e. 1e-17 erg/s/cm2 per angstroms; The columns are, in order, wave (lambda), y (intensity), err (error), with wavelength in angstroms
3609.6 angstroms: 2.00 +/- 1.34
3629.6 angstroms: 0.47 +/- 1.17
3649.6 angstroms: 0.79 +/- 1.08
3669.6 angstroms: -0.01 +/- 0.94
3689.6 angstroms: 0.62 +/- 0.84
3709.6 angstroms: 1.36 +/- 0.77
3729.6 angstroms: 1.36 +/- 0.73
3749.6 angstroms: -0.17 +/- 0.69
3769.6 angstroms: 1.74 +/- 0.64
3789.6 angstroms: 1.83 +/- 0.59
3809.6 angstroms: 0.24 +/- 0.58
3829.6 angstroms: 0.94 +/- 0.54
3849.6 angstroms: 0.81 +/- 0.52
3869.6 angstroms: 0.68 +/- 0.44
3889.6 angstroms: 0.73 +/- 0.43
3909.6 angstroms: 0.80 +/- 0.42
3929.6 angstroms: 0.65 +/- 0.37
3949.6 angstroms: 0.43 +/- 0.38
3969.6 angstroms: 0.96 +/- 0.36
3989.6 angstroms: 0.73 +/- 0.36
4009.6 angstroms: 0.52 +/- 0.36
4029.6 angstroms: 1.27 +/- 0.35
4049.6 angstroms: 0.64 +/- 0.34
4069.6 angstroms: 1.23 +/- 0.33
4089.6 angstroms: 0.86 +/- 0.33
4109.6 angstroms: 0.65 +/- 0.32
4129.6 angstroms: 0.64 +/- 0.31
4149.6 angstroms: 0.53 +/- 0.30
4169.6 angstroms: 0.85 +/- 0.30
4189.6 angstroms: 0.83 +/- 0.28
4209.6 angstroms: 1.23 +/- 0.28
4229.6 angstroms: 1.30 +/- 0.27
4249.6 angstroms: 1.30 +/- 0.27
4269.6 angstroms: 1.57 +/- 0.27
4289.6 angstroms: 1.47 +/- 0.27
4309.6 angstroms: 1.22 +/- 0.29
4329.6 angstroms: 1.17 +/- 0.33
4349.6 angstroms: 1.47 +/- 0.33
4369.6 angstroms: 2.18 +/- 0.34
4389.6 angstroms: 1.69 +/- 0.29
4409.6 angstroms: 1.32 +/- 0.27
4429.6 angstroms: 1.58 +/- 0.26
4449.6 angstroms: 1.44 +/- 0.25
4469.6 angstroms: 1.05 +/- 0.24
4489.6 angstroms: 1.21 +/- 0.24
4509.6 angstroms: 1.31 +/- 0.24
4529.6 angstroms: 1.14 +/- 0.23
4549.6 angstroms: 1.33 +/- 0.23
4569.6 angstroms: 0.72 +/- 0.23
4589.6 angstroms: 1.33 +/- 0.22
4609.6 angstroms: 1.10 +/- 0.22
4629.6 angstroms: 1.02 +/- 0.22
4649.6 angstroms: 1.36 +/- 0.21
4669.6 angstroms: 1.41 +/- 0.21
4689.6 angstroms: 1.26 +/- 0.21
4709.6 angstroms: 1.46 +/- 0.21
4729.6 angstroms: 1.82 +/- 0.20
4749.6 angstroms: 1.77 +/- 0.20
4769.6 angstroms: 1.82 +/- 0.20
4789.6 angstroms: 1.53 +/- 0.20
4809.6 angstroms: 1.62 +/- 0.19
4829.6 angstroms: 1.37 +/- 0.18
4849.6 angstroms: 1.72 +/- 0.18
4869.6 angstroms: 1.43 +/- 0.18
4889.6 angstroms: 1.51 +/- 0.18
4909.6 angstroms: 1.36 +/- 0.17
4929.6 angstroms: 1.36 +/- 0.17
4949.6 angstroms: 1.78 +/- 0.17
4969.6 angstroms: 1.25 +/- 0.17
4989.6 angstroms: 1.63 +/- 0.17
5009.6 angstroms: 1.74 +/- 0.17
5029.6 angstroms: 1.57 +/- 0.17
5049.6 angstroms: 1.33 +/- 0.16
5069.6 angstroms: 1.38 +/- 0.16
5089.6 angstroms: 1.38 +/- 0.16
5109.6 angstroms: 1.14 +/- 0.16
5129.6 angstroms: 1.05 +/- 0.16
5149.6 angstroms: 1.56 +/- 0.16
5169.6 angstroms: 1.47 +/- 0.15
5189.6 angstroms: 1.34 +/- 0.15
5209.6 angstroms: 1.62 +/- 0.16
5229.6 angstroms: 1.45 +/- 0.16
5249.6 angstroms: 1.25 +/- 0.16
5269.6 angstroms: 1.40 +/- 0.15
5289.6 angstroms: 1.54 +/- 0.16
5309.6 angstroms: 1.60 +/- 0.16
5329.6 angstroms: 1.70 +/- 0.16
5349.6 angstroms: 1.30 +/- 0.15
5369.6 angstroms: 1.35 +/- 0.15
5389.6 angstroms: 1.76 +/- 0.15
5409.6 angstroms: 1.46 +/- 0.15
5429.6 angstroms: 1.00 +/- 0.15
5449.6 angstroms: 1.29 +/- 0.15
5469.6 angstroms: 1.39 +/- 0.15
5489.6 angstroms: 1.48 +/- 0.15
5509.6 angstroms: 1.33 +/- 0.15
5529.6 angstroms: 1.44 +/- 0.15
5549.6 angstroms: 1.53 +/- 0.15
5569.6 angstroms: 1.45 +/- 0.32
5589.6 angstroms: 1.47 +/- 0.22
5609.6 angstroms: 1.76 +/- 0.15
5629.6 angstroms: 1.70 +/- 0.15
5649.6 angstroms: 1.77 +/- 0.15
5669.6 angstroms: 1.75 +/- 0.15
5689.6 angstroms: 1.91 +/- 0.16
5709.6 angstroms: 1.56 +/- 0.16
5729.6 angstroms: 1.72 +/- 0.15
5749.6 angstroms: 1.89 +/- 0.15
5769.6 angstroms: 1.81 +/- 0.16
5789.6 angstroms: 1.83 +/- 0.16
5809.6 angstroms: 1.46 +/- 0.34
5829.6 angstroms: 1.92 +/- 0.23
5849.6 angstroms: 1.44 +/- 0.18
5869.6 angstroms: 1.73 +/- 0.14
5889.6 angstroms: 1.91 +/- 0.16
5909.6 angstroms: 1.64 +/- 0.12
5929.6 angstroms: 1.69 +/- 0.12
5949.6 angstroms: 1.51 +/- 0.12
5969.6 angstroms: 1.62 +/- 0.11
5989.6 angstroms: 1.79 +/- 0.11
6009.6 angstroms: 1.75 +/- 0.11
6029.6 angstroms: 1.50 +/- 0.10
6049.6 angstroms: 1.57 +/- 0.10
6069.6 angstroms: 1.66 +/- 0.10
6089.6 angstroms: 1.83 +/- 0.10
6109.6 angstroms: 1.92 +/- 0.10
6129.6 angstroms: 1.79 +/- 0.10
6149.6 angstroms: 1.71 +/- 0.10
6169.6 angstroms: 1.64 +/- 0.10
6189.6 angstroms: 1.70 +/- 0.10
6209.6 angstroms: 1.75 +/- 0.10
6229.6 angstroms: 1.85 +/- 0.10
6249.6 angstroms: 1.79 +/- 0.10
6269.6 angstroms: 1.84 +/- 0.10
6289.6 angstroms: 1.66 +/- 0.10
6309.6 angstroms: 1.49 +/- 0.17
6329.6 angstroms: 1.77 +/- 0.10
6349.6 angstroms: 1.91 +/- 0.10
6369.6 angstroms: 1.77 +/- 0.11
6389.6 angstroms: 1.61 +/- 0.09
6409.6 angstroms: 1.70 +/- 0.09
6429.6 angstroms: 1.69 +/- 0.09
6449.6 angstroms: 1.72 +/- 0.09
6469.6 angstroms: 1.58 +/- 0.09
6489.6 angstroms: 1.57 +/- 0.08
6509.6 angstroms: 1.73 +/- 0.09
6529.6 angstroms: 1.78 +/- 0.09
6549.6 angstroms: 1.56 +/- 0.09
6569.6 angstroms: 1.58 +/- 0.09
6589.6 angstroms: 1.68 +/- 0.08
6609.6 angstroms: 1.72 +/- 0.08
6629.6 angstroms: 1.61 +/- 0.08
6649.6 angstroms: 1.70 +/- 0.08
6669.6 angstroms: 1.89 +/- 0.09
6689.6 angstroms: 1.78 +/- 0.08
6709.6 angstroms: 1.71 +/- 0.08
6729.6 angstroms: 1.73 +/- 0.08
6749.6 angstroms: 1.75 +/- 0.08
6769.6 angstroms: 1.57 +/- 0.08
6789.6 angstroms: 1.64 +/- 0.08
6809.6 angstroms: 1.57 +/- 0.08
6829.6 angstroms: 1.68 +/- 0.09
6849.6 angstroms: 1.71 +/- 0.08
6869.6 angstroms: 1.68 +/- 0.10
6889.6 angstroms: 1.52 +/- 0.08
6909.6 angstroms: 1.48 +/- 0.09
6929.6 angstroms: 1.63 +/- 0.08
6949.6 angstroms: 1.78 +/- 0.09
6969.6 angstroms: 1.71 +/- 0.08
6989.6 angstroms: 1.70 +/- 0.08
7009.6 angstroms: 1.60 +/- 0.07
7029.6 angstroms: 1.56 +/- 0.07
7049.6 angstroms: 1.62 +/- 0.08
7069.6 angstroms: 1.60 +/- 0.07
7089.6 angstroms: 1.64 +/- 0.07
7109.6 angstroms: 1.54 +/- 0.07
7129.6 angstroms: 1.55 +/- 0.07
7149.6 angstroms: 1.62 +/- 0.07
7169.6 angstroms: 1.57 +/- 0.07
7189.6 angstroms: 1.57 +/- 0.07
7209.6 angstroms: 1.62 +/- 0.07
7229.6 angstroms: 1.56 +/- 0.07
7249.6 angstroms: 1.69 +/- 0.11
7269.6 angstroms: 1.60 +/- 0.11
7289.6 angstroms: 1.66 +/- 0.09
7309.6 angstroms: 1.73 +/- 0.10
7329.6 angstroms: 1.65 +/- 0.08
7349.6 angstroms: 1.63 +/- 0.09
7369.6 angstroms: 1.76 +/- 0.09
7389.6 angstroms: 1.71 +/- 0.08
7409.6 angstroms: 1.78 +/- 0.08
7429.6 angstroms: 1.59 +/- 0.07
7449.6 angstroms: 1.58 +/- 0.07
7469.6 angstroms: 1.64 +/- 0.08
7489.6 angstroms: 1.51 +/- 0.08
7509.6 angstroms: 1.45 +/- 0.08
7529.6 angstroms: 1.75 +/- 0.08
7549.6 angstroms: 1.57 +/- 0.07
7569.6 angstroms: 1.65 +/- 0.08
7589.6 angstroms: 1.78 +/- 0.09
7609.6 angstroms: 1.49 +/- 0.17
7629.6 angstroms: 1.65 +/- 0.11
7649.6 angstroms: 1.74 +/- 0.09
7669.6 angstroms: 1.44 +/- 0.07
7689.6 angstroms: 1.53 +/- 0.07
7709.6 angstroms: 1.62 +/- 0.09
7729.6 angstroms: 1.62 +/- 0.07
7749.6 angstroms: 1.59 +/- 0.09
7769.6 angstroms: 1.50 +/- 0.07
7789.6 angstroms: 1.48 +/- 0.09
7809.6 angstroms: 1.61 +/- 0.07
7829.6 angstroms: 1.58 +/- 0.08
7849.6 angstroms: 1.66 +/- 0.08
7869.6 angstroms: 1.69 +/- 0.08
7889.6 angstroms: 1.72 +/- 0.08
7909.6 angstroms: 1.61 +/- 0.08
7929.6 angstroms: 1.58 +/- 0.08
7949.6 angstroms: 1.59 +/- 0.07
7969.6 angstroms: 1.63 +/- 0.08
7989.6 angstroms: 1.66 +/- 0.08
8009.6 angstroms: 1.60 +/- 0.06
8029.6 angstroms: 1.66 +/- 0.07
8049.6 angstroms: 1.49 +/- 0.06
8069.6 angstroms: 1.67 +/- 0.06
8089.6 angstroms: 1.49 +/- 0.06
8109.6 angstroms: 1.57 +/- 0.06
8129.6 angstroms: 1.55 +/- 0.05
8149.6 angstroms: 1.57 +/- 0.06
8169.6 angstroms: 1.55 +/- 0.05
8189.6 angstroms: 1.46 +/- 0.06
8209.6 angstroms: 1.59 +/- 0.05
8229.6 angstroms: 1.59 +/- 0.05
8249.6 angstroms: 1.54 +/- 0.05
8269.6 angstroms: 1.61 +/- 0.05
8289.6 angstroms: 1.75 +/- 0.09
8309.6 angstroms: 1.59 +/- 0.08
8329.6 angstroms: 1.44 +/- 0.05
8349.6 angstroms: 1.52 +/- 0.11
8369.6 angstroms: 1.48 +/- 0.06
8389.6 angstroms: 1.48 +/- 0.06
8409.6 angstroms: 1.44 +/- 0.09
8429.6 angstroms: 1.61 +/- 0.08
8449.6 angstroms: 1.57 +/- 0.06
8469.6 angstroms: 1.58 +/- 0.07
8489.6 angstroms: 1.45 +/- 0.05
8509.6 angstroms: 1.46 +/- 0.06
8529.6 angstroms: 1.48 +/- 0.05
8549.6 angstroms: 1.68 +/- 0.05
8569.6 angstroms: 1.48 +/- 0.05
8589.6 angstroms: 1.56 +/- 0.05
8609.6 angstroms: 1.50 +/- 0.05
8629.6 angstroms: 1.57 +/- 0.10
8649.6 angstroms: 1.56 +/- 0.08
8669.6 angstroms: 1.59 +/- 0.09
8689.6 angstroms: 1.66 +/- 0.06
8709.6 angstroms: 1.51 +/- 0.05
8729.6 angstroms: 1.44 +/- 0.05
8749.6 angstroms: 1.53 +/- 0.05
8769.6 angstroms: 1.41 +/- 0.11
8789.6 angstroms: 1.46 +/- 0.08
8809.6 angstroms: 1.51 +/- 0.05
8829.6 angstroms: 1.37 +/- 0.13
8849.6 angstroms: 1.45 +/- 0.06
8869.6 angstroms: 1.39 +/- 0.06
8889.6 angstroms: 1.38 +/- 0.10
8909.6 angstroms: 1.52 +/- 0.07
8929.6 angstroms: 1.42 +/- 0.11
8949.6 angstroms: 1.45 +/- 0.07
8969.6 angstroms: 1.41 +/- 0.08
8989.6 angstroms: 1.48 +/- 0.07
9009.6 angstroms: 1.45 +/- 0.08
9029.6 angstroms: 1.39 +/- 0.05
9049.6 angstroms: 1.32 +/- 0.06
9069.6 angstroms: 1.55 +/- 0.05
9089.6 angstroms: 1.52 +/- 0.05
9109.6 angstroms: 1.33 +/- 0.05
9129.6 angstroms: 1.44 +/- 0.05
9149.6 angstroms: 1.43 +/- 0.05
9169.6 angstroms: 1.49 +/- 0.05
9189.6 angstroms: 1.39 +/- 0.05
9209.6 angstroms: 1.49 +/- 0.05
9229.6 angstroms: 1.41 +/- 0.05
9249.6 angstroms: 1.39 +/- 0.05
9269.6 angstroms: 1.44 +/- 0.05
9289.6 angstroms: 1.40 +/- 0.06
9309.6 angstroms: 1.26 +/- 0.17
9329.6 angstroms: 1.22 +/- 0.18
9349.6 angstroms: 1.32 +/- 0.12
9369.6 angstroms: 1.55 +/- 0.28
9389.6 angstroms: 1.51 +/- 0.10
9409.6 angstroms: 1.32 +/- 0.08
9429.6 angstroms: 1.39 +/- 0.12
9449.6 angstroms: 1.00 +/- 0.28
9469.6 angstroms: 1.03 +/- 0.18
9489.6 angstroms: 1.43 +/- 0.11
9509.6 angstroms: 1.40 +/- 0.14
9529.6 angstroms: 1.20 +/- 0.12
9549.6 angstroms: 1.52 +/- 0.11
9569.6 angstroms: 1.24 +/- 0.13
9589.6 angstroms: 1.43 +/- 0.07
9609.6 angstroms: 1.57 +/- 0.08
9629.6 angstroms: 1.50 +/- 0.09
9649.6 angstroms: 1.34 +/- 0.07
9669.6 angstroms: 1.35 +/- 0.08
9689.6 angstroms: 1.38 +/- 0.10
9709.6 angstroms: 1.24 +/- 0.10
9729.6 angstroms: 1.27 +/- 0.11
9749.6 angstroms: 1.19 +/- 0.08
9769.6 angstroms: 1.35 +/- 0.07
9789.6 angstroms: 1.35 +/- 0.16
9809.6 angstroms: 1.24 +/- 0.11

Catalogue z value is 0.051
